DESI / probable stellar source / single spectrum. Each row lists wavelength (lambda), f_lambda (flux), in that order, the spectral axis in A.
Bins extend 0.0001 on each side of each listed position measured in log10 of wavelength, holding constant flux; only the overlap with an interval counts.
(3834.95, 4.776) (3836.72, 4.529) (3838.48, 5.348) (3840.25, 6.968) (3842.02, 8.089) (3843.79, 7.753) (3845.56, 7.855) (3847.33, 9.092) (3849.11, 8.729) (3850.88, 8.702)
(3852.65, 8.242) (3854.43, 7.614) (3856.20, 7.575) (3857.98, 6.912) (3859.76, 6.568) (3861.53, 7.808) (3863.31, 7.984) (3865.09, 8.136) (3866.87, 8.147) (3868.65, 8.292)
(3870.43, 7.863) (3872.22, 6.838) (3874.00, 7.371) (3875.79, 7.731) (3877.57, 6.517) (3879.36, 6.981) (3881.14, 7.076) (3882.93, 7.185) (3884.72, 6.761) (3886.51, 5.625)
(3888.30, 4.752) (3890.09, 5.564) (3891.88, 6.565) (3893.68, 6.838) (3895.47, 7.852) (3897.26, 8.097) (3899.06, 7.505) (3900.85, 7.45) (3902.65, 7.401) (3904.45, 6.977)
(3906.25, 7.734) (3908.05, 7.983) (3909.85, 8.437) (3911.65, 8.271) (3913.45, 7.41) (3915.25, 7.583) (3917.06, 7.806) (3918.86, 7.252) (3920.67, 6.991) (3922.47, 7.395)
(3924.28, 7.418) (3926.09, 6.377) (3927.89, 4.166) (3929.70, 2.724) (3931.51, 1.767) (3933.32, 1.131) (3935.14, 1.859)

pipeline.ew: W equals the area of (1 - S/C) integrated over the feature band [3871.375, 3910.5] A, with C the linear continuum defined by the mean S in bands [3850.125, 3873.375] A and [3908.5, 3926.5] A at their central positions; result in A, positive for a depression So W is 3.0 A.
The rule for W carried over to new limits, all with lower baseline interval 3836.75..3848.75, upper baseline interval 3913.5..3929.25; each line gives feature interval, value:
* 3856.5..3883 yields -1.0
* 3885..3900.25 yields 0.8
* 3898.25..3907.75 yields -0.7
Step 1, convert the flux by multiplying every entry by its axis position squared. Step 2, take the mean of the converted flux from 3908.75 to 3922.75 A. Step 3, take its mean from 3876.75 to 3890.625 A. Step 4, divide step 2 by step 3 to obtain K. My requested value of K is 1.23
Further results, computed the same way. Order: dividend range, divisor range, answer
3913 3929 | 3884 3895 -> 1.15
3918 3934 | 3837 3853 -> 0.68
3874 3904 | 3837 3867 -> 0.92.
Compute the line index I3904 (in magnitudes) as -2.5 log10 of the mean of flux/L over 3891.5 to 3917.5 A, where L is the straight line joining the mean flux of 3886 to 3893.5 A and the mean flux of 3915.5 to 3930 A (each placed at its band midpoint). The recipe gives -0.25 mag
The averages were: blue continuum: 5.74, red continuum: 6.47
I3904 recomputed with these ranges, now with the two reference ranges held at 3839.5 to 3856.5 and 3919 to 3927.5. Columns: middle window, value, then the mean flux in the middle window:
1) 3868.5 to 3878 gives 0.040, 7.41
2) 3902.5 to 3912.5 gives -0.100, 7.83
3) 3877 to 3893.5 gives 0.180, 6.35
